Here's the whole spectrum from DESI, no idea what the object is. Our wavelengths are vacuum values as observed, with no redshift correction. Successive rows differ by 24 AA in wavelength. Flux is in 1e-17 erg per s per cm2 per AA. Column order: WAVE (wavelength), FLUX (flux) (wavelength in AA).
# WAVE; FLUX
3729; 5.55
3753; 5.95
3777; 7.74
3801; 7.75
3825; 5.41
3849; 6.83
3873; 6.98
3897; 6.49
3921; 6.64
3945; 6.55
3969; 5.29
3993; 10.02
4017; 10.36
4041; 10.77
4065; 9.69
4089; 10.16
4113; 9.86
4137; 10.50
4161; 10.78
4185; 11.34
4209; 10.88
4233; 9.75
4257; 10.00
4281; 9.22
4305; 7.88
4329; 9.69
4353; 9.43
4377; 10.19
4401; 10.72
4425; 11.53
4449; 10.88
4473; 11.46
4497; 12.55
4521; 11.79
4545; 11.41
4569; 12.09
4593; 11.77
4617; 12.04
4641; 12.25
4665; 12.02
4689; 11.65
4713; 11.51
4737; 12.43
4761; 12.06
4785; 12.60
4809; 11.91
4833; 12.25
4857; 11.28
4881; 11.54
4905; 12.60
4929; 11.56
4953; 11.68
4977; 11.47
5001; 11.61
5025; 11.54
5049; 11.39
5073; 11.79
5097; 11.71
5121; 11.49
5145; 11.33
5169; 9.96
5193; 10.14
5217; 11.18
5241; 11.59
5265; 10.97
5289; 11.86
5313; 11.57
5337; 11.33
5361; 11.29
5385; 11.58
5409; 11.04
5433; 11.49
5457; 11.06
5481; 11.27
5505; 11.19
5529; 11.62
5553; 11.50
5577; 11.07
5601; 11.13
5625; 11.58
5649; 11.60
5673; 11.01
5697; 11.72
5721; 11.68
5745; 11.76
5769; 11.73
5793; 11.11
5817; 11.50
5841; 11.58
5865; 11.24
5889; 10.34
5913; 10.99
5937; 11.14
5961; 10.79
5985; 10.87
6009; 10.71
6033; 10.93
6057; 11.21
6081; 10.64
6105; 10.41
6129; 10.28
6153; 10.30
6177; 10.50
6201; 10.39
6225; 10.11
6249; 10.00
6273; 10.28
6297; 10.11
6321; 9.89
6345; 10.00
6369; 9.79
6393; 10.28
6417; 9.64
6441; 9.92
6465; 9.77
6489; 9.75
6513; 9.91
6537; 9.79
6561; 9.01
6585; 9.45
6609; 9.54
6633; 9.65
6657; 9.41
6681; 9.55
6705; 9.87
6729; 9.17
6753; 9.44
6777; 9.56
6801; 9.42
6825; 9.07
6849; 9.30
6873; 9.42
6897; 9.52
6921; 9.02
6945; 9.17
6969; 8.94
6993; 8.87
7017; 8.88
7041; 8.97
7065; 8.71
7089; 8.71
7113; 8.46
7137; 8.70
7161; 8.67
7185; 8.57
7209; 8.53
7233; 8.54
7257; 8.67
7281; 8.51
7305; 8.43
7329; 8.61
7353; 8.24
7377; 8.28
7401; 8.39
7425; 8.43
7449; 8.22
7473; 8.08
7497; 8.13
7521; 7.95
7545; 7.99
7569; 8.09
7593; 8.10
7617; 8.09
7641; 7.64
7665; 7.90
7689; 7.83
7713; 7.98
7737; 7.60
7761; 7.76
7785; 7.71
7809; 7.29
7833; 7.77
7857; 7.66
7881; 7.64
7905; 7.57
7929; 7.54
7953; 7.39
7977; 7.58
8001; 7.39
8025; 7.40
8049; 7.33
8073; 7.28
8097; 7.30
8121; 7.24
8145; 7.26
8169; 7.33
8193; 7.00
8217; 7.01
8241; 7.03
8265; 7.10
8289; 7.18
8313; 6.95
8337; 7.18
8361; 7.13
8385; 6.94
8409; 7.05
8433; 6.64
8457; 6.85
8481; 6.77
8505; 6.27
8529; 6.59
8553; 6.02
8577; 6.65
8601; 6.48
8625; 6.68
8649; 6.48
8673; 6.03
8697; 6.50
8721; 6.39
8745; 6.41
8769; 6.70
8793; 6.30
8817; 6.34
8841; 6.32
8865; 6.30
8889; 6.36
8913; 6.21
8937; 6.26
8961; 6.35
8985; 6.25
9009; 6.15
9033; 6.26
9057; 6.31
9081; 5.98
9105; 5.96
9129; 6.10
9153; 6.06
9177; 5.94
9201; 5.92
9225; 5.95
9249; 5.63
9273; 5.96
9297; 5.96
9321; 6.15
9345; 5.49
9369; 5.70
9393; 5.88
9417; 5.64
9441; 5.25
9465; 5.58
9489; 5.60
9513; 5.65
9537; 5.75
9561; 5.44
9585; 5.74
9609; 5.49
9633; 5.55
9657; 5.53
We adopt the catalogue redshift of 0.000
